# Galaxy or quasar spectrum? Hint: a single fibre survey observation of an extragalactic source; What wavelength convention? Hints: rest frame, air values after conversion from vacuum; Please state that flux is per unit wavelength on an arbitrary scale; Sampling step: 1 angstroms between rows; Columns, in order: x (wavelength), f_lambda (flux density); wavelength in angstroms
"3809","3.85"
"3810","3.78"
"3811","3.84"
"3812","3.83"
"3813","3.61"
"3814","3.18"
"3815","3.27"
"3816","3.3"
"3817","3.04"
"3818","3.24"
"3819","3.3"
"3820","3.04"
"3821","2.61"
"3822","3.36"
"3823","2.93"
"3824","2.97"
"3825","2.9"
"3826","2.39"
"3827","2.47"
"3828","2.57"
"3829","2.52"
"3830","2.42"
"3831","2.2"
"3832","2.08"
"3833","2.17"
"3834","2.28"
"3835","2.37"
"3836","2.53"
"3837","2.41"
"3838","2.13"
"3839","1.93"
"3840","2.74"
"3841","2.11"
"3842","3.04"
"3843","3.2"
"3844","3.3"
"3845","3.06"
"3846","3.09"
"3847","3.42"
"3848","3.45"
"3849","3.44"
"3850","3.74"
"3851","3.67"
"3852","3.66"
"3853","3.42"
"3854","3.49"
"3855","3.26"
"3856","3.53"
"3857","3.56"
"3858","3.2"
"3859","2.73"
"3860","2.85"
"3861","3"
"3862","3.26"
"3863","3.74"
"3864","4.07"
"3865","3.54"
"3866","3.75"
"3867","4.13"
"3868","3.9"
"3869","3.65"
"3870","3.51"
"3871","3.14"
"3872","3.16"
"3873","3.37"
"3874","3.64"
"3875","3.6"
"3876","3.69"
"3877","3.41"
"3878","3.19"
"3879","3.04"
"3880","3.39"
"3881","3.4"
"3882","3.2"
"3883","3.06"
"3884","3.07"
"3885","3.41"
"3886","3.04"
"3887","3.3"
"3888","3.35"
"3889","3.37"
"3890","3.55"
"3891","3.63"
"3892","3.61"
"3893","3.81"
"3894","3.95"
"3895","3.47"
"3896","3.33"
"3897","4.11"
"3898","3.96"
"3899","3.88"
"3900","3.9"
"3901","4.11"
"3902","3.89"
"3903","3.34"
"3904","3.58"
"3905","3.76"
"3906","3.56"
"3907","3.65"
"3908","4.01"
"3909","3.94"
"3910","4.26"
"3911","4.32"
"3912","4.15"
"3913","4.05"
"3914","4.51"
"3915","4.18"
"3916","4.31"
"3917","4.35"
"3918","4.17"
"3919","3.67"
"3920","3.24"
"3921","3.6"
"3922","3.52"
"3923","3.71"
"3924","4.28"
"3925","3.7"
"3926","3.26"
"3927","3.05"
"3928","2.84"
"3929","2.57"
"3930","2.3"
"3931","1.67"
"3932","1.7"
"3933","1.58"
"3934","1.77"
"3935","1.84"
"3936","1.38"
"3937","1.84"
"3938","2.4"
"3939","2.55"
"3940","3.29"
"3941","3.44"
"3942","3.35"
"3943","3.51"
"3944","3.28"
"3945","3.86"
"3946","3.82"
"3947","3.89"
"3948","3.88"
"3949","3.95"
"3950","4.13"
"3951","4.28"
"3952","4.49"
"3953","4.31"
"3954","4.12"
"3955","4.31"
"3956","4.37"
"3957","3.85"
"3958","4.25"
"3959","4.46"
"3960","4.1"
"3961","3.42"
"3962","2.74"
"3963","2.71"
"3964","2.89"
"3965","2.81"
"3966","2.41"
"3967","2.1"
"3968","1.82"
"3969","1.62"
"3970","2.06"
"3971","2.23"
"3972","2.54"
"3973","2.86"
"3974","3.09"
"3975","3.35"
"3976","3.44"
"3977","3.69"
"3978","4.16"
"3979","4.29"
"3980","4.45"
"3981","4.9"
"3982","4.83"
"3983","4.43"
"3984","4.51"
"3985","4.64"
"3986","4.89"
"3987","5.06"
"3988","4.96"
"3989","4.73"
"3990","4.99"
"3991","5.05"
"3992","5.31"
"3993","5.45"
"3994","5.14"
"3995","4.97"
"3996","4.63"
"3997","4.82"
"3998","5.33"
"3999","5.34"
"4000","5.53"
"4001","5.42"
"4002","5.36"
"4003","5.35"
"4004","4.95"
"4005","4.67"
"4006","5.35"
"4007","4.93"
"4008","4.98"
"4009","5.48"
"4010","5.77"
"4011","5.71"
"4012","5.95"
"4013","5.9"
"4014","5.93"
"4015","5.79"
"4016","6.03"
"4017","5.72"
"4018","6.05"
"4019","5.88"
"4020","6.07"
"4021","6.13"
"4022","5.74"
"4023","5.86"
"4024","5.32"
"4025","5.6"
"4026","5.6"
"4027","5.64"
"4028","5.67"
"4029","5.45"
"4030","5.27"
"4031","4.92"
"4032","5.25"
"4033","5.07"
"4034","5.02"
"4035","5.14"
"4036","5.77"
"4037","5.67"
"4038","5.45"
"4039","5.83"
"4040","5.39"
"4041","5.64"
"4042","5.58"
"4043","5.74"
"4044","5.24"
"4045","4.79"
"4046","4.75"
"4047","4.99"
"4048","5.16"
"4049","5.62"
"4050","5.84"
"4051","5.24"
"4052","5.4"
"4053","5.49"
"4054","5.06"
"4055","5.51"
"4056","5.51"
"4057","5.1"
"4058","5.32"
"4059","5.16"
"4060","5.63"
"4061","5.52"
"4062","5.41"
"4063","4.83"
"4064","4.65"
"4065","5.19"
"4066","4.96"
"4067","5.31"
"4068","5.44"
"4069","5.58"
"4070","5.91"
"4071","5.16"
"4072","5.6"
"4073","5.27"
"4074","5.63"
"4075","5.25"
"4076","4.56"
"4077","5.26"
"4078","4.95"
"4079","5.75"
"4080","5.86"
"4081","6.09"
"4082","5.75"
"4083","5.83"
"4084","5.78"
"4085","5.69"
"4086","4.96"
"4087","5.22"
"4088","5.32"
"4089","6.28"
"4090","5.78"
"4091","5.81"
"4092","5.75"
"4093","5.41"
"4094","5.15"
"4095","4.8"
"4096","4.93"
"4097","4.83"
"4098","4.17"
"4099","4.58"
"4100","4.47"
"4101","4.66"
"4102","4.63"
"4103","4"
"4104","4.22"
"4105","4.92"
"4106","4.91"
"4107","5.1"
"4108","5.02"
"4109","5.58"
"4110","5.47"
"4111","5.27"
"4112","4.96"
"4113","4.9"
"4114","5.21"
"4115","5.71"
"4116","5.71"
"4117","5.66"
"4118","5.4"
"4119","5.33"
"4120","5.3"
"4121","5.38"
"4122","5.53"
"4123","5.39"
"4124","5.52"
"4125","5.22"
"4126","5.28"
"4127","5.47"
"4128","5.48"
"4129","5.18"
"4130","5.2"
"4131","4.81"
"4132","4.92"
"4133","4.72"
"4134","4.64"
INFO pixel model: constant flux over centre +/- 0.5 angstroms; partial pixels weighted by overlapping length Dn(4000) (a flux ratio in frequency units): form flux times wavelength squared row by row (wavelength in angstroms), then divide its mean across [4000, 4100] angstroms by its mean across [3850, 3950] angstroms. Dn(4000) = 1.7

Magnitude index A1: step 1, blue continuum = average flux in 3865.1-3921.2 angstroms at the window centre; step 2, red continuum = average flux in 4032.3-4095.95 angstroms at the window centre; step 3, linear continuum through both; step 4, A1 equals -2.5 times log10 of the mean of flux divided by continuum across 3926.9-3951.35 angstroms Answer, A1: 0.40 mag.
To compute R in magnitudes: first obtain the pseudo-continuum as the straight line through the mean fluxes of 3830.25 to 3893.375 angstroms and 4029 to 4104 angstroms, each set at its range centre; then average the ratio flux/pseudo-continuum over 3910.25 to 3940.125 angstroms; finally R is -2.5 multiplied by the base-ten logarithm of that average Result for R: 0.22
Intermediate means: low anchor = 3.2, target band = 3.13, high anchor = 5.28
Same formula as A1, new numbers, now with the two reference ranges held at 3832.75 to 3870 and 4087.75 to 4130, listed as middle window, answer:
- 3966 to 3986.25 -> 0.20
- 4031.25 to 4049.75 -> -0.15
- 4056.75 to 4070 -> -0.09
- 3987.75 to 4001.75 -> -0.19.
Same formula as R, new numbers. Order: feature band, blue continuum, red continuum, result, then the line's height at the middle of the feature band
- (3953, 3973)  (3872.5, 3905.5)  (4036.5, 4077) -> 0.350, 4.32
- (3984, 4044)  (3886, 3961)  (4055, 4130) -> -0.205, 4.47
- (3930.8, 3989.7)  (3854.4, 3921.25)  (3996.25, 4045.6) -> 0.334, 4.63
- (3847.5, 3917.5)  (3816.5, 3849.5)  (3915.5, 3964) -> -0.189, 3.03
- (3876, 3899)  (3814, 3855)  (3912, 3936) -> -0.128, 3.07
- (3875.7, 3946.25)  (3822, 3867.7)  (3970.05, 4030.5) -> 0.131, 3.85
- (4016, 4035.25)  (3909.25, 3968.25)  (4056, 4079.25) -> -0.194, 4.66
